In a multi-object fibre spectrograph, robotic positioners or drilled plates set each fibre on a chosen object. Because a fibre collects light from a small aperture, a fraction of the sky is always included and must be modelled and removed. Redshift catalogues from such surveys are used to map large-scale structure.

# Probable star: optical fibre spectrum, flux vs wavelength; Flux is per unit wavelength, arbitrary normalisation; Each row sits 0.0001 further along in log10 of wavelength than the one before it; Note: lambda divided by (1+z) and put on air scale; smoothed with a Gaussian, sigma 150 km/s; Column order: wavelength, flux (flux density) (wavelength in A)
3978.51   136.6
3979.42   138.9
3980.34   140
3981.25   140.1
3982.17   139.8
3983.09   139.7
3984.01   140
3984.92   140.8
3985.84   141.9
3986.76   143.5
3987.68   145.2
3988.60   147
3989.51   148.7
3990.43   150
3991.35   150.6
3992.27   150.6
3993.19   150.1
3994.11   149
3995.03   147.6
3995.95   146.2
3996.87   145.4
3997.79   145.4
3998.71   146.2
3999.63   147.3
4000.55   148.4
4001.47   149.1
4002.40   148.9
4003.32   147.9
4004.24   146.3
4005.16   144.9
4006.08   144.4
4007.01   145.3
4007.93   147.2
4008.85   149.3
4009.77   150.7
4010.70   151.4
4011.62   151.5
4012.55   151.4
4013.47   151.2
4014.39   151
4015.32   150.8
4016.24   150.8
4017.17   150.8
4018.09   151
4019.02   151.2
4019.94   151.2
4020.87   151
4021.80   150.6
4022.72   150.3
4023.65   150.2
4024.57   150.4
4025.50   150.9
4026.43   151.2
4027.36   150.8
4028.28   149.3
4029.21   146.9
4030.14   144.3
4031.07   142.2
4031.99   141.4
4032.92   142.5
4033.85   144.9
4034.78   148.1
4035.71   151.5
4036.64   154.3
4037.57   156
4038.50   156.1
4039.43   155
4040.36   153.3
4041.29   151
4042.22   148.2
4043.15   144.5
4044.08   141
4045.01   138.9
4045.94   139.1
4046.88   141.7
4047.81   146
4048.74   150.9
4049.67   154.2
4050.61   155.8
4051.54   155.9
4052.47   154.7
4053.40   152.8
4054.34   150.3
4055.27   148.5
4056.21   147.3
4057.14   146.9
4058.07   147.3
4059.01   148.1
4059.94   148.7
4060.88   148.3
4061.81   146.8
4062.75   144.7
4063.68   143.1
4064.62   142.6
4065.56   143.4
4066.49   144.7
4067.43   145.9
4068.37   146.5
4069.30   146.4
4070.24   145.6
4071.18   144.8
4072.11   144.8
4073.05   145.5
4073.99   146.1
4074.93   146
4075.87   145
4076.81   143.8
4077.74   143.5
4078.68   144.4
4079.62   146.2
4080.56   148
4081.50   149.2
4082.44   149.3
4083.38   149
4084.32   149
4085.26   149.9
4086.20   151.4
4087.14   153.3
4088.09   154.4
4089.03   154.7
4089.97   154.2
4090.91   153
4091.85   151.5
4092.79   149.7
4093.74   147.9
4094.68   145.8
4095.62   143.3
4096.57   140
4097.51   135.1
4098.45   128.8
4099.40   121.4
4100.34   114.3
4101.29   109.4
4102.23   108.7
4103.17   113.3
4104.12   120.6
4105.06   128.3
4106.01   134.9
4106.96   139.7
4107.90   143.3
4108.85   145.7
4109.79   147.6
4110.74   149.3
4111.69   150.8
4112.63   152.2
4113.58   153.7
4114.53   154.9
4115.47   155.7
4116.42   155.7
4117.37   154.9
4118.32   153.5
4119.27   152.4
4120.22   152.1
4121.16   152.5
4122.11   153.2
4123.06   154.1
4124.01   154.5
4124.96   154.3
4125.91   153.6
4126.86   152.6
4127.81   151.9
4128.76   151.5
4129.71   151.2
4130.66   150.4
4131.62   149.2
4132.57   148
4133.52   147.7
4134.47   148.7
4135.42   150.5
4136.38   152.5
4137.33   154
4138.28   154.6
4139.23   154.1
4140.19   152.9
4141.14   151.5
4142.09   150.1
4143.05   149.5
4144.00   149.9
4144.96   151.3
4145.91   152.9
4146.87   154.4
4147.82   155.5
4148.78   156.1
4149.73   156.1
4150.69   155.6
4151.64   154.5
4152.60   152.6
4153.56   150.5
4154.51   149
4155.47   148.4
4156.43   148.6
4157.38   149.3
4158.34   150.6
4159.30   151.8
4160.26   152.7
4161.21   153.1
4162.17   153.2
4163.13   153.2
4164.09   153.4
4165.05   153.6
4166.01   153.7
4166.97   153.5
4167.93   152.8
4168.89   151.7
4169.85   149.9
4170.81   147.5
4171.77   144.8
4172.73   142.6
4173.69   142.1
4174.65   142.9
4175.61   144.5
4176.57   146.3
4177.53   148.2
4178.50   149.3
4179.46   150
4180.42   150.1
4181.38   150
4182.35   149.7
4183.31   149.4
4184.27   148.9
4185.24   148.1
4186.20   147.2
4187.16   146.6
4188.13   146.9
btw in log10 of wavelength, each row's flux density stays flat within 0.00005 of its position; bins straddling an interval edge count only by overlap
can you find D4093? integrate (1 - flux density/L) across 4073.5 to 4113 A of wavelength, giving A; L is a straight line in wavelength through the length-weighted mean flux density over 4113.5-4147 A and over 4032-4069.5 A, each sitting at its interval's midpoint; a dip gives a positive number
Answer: 2.3 A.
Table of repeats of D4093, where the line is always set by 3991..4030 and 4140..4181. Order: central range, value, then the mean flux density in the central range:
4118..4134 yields -0.17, 152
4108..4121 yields -0.15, 152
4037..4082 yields 0.65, 147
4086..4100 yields 0.44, 145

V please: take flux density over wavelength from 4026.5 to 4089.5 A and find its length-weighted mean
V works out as 148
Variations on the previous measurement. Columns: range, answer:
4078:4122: 144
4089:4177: 148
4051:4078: 147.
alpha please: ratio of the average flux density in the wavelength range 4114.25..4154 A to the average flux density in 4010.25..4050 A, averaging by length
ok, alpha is 1.02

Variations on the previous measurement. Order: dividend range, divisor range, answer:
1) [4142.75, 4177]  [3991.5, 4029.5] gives 1.01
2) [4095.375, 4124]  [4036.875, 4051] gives 0.95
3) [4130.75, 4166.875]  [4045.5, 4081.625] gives 1.03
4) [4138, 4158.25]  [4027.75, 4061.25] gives 1.02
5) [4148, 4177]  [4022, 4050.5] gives 1.02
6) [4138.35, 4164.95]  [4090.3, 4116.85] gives 1.09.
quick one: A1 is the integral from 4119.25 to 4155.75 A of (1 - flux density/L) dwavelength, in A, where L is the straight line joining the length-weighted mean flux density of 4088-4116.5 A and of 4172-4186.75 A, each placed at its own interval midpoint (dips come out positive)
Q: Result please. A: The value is -2.2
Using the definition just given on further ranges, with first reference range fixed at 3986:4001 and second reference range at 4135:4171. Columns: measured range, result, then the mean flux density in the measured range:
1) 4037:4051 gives 0.0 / 149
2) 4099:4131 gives 1.5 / 144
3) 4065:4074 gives 0.3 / 145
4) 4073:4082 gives 0.3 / 146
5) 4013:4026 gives -0.2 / 151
